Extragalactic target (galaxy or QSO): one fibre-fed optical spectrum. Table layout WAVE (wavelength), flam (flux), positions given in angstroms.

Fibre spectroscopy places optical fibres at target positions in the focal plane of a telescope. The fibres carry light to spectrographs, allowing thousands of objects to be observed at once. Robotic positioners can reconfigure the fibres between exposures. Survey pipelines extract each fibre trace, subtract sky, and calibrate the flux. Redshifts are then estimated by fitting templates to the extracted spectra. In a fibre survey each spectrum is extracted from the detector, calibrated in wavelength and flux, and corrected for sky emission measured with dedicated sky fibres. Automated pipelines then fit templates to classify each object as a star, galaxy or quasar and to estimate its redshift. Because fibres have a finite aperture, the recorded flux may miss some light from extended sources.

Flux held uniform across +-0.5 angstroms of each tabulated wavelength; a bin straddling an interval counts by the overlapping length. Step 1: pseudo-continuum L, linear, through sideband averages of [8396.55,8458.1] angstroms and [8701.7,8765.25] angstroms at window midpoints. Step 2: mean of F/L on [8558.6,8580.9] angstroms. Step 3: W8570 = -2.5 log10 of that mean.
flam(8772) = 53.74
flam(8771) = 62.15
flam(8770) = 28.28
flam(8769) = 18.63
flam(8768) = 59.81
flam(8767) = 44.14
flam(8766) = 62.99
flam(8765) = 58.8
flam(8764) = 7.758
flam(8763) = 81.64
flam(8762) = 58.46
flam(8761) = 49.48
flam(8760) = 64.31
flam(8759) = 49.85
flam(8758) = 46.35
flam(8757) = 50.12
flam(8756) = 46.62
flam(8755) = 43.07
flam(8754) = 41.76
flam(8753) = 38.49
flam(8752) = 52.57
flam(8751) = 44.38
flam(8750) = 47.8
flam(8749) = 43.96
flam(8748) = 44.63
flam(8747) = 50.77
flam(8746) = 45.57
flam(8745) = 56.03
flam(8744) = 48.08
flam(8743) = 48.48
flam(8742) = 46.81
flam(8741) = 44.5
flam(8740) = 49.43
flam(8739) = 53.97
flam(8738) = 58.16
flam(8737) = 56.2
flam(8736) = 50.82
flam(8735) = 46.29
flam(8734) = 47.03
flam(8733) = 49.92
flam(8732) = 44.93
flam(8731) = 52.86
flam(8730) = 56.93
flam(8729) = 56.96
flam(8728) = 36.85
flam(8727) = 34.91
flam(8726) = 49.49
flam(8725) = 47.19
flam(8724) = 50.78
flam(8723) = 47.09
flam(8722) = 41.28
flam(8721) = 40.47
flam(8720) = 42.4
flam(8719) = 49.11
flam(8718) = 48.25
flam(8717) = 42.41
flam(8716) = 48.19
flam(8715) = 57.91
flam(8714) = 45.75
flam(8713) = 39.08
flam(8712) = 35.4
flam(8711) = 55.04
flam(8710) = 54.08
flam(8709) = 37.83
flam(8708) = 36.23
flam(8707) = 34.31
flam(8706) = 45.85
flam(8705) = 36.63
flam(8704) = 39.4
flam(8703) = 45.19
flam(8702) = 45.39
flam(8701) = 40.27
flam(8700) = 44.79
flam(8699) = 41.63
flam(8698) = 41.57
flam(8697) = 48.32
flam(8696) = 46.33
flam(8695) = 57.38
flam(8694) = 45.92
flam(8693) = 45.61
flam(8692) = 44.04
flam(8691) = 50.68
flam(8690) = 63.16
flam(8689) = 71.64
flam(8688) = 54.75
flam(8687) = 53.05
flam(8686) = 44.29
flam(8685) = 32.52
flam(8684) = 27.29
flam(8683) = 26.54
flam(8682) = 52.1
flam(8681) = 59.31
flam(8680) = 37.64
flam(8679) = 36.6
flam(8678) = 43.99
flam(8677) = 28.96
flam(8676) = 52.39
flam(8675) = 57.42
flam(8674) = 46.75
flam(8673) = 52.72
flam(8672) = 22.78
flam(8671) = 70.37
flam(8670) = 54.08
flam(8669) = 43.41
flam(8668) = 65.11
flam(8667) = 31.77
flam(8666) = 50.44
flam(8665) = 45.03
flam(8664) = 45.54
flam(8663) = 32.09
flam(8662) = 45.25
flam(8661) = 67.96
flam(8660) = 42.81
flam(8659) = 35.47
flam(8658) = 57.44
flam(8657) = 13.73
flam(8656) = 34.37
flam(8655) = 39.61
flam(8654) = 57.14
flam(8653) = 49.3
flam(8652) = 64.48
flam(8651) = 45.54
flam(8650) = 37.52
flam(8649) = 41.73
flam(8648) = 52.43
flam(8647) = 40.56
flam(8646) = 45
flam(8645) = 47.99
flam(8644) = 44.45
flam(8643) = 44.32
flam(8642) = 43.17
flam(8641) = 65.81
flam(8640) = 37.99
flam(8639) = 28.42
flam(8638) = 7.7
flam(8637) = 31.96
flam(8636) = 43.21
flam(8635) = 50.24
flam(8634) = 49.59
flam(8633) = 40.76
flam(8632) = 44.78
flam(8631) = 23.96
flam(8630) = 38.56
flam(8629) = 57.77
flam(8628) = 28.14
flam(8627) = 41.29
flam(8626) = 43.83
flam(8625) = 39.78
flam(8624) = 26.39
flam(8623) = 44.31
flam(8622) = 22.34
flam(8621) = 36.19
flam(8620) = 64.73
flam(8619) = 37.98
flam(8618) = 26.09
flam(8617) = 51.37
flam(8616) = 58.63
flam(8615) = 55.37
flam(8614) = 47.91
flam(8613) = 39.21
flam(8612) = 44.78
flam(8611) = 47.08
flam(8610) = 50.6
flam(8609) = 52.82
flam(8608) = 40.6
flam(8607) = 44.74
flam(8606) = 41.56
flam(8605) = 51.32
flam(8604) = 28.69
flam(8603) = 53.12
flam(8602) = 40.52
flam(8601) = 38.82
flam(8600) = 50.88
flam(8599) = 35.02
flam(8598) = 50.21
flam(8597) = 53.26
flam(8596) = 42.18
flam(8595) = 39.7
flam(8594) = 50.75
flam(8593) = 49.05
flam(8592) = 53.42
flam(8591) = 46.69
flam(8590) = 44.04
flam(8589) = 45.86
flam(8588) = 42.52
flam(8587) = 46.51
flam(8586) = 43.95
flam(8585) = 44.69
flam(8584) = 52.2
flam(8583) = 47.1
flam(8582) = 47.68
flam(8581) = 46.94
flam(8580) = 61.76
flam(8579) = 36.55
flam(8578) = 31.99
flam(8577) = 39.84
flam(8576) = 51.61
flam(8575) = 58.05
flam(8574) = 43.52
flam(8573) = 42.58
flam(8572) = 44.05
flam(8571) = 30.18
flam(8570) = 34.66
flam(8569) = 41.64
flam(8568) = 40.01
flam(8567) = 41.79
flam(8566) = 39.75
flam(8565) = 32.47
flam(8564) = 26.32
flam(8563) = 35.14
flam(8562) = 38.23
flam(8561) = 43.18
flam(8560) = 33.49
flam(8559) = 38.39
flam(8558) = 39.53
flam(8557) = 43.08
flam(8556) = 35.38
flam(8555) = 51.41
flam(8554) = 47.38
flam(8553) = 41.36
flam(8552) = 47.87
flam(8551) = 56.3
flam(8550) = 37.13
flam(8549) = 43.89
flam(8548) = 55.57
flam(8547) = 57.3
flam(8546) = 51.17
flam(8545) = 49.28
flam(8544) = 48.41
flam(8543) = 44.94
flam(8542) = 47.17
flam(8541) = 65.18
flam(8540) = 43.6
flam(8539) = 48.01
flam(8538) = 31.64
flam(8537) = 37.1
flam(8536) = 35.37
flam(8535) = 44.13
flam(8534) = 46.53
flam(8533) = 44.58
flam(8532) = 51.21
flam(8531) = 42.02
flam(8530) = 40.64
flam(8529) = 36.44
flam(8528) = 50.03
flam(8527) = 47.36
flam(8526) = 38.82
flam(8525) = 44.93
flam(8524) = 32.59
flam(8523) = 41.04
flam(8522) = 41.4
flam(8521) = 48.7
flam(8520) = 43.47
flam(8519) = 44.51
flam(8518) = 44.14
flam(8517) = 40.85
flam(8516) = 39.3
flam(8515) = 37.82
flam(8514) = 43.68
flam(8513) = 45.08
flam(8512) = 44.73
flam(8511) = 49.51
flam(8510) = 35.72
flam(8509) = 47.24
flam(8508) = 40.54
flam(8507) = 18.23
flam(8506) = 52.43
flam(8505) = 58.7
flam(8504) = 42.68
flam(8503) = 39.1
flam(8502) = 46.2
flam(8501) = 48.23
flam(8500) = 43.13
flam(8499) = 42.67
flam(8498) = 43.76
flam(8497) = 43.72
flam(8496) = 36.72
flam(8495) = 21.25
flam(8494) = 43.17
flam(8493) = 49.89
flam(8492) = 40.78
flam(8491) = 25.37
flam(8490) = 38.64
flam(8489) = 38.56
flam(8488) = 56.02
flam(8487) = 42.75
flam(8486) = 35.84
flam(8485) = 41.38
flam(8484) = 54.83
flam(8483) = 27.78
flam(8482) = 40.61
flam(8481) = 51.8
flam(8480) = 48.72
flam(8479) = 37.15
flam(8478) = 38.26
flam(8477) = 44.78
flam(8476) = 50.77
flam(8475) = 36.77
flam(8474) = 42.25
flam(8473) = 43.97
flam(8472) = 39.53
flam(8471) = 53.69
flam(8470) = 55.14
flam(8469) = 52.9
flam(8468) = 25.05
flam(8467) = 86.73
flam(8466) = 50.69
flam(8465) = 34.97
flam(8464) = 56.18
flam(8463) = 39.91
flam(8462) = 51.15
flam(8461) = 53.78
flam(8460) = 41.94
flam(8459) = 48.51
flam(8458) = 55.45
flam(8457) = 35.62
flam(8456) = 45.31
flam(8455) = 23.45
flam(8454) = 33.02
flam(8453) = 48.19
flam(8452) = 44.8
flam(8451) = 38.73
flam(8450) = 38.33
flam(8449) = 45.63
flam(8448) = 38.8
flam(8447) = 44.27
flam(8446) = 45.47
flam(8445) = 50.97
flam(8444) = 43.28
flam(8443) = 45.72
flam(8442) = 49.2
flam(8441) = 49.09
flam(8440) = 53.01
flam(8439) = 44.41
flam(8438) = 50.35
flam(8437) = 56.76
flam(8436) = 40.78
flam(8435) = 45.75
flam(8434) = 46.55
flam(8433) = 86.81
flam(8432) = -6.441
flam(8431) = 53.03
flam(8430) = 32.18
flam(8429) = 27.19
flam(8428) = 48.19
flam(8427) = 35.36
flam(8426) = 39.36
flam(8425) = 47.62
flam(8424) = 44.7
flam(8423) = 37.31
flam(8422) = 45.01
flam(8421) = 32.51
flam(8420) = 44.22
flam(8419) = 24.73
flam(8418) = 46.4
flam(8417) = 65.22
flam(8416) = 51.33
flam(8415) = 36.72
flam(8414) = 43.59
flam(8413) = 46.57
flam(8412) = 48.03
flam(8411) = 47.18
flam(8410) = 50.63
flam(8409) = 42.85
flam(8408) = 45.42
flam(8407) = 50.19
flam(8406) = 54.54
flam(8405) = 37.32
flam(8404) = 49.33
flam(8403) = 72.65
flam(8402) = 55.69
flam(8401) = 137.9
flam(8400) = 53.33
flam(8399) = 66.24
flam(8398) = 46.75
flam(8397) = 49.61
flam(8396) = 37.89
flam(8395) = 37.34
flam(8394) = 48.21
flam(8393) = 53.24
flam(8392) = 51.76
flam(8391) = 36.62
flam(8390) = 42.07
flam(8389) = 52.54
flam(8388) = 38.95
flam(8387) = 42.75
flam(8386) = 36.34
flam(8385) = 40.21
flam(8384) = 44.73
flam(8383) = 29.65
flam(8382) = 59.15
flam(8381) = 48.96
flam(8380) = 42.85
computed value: 0.16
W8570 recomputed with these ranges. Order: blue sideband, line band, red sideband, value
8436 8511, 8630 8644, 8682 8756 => 0.16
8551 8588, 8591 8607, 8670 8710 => -0.05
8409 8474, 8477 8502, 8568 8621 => 0.09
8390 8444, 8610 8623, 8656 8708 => 0.03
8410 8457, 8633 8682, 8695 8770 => 0.03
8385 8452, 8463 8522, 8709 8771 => 0.08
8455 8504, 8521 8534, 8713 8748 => 0.04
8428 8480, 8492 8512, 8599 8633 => 0.05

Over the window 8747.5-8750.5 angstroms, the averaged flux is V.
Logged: 45.5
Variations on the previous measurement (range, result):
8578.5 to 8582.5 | 48.2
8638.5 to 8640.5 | 33.2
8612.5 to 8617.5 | 50.5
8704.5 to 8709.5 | 38.2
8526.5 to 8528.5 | 48.7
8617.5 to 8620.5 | 42.9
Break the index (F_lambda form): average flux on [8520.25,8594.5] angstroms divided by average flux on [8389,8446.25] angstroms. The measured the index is 0.92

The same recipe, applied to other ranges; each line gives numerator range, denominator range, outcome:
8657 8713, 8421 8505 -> 1.04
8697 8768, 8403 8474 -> 1.04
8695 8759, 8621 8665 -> 1.11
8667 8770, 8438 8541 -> 1.08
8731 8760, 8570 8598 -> 1.06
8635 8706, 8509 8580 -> 1.04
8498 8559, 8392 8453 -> 0.93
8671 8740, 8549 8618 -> 1.05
